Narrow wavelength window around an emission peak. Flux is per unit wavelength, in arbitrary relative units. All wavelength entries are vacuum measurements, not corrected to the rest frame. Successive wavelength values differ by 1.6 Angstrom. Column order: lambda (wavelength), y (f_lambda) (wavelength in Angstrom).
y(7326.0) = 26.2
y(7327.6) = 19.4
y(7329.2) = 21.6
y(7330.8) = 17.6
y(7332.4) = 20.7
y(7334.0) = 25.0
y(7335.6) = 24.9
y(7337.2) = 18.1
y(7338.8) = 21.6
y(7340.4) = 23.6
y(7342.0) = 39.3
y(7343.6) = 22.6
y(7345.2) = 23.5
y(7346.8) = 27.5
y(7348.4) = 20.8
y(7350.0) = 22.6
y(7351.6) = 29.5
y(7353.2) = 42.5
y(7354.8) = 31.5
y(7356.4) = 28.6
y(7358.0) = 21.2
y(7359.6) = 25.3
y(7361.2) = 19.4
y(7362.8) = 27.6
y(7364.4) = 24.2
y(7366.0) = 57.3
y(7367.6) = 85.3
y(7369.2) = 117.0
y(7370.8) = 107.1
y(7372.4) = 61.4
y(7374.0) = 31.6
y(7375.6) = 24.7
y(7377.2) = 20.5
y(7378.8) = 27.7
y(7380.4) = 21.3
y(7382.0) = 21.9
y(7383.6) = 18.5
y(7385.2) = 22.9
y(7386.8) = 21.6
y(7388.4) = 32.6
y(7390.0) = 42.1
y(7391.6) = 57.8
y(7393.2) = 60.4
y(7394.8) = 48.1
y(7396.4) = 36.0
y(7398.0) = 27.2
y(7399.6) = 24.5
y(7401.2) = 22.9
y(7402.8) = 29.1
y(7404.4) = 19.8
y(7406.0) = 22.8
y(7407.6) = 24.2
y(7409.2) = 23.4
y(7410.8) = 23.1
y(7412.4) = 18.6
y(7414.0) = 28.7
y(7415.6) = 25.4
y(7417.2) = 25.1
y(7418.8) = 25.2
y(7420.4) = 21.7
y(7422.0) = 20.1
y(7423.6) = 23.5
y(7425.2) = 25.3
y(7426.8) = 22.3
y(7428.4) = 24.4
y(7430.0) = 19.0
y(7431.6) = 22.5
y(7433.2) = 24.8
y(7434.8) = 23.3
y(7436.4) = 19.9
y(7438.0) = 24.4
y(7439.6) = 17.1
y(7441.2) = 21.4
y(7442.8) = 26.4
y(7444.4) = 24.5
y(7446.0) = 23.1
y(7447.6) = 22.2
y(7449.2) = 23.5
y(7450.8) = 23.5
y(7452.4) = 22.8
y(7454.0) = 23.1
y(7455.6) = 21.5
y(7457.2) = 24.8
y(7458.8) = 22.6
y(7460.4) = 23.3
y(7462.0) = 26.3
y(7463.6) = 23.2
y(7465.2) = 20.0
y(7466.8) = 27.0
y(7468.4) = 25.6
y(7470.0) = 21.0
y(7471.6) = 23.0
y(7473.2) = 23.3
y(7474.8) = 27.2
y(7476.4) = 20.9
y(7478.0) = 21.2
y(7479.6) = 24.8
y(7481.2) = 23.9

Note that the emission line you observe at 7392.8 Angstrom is [N II] 6583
